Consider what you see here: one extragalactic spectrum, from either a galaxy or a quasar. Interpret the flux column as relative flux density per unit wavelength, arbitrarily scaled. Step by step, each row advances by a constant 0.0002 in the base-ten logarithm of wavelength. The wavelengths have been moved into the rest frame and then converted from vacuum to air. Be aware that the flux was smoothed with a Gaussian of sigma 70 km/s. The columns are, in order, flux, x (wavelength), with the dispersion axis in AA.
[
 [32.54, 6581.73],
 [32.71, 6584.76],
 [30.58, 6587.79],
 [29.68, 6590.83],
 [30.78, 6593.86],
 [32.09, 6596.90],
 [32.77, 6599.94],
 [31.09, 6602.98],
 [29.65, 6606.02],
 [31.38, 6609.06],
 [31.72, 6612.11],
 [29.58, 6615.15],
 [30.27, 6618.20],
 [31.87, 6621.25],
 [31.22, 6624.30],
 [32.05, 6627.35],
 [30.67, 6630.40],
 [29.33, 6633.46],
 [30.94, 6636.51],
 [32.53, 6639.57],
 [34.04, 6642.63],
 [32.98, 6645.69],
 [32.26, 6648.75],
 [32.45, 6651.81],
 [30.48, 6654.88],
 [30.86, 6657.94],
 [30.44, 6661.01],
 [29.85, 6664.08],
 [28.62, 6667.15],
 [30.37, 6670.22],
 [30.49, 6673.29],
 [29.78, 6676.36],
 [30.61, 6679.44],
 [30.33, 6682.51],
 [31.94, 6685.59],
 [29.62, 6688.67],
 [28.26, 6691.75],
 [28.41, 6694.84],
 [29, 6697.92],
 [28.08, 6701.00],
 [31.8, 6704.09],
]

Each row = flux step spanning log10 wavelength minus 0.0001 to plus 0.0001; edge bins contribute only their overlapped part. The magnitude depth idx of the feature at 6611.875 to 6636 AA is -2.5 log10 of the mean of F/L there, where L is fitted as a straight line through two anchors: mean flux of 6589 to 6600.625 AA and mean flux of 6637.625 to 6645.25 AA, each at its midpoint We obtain 0.054 mag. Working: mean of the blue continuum 31.2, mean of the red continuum 33.1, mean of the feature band 30.8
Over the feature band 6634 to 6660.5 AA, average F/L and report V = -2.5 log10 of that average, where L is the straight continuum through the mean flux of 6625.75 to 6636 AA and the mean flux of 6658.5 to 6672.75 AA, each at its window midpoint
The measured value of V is -0.05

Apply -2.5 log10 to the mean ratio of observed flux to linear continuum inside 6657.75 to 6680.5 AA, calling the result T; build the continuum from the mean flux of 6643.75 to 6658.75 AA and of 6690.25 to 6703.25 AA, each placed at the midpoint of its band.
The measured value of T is 0.02 mag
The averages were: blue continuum 31.9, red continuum 28.6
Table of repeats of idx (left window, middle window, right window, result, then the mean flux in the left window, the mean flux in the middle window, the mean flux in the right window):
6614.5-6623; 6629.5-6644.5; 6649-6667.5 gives -0.03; 30.7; 31.6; 30.7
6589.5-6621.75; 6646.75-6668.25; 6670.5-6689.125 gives -0.01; 31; 30.8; 30.5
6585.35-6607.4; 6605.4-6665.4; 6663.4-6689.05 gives -0.02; 31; 31.3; 30.2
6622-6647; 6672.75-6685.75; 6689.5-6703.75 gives -0.03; 31.7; 30.5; 28.8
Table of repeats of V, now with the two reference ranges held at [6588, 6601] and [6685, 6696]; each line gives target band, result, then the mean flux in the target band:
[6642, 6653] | -0.09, 32.9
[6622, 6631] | -0.03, 31.4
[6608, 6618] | 0.00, 30.8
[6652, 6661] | -0.03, 30.9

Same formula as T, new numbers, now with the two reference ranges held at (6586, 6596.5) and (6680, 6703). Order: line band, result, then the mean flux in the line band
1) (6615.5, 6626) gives -0.024 mag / 31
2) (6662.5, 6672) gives 0.004 mag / 29.6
